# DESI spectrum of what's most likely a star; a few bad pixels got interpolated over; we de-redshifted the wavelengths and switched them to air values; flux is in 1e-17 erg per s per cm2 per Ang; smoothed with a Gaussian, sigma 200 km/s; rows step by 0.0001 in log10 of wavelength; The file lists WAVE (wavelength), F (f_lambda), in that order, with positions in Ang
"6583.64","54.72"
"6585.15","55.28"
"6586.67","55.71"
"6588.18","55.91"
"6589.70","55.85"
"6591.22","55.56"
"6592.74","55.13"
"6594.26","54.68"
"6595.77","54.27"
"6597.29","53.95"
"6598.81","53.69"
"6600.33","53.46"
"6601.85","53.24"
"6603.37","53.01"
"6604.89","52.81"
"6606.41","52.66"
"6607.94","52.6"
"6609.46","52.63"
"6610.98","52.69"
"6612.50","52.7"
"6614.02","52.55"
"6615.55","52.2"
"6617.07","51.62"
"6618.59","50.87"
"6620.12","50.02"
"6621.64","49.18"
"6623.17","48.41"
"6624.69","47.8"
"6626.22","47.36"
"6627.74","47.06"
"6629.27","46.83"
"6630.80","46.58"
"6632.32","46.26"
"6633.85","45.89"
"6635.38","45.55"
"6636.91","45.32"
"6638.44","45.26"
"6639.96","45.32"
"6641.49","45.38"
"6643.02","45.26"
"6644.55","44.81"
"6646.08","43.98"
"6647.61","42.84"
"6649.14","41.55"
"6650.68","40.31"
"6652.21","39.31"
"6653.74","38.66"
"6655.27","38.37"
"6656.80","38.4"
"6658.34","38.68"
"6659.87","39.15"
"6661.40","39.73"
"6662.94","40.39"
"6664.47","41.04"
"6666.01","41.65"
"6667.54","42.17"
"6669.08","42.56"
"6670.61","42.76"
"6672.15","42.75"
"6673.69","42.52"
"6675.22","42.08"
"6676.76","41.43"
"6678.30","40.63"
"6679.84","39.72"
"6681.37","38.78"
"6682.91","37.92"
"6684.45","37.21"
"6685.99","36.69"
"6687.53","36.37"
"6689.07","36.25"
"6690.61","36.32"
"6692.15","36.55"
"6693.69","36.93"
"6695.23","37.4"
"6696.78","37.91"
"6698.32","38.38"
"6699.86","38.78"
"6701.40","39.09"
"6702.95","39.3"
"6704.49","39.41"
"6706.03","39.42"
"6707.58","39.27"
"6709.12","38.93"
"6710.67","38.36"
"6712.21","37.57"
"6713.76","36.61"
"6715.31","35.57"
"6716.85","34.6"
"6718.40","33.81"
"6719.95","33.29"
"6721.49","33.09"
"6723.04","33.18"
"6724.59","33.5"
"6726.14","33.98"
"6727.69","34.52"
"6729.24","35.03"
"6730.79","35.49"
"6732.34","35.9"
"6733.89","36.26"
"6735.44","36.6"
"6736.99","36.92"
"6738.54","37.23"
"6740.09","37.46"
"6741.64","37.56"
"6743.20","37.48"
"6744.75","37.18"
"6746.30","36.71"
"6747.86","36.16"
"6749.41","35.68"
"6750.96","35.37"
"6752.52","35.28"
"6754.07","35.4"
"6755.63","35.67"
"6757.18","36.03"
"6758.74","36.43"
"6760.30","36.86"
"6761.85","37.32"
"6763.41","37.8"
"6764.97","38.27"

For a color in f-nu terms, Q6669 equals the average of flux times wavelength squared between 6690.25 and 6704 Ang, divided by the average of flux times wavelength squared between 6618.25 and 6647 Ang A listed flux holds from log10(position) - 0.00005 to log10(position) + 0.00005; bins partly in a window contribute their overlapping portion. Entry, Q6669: 0.8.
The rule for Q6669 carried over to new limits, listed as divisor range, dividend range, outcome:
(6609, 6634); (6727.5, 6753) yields 0.76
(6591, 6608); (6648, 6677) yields 0.77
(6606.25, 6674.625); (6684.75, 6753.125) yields 0.83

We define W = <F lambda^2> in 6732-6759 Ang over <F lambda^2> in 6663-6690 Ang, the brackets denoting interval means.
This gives 0.9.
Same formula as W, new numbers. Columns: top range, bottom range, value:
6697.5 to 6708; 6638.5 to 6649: 0.89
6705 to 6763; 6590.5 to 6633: 0.73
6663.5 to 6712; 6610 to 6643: 0.83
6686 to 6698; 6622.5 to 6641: 0.81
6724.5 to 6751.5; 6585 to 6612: 0.70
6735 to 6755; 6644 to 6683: 0.92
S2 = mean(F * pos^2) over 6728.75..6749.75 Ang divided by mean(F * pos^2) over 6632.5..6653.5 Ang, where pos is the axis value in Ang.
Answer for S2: 0.86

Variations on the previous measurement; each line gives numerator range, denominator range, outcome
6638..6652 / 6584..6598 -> 0.80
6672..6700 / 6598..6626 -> 0.76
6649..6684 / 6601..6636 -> 0.82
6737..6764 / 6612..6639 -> 0.78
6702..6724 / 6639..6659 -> 0.89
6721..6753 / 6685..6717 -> 0.96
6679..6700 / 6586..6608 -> 0.71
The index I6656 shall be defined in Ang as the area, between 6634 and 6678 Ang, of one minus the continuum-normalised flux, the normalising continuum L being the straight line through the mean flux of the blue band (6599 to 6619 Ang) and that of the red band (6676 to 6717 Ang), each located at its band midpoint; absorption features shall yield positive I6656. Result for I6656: 2.61 Ang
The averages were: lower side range 52.6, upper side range 38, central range 42.1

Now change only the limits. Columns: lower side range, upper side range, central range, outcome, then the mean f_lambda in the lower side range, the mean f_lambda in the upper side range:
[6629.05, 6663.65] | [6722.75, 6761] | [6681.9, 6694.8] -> 0.9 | 42.7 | 35.9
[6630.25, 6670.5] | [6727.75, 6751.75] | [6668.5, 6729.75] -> 2.3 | 42.5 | 36.4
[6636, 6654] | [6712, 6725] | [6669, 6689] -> -0.3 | 43.3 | 34.5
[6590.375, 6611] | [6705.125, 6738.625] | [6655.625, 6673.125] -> 1.4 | 53.6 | 35.9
